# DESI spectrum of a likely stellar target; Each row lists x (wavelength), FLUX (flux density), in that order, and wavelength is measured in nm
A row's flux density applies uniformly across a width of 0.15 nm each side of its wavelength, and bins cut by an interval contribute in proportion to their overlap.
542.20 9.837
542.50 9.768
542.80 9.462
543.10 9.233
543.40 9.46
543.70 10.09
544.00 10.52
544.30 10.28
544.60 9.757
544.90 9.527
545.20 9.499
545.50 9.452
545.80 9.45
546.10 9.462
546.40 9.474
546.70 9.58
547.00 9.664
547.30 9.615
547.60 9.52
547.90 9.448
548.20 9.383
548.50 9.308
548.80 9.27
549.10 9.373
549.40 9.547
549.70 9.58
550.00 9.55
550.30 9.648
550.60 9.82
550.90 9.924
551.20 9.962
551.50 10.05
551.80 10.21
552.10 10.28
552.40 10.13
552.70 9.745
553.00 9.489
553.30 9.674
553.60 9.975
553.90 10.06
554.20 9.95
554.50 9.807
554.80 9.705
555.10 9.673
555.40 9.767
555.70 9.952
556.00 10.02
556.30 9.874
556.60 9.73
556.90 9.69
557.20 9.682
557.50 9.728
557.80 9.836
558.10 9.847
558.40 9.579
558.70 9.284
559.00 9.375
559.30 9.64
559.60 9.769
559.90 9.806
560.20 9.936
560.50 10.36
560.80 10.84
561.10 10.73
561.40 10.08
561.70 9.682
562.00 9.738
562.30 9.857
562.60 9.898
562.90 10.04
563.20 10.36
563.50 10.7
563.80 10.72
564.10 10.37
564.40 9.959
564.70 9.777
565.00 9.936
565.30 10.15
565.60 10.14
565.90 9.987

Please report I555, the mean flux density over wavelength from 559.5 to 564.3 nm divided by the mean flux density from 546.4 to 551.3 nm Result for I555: 1.1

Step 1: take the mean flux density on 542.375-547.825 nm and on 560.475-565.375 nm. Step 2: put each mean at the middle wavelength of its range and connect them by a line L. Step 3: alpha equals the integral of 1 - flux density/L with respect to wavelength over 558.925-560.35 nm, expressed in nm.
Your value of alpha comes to 0.05 nm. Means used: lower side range 9.65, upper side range 10.2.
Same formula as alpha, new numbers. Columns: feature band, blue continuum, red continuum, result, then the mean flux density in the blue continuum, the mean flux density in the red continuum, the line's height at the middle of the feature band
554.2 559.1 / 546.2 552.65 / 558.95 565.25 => 0.09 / 9.68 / 10.1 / 9.91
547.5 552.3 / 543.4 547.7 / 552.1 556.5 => 0.05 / 9.7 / 9.86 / 9.78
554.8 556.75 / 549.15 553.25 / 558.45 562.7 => 0.01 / 9.83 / 9.92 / 9.87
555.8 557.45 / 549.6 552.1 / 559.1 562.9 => 0.03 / 9.87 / 10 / 9.96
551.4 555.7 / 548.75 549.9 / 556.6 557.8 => -0.13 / 9.46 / 9.72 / 9.6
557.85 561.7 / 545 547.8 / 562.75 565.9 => 0.04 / 9.52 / 10.2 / 10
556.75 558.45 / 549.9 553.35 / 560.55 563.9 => 0.06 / 9.88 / 10.2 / 10.1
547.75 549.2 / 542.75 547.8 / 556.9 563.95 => 0.05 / 9.65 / 9.97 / 9.72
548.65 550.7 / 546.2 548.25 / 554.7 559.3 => 0.01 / 9.53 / 9.71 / 9.58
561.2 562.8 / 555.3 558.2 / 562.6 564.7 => 0.05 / 9.81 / 10.3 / 10.2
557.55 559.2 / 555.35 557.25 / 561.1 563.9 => 0.06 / 9.83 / 10.1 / 9.93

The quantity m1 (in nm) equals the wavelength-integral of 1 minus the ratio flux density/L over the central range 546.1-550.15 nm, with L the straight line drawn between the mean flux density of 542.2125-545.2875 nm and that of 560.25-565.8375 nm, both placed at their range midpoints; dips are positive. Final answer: 0.15 nm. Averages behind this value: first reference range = 9.77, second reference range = 10.2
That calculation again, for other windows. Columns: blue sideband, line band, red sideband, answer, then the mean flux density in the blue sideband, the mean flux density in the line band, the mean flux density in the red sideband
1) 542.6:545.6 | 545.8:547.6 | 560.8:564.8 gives 0.046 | 9.73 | 9.55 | 10.2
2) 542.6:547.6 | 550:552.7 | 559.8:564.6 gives -0.031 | 9.65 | 9.96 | 10.2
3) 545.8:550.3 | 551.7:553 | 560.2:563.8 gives -0.041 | 9.49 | 10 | 10.2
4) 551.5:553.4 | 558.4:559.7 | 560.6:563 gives 0.071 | 9.94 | 9.51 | 10.1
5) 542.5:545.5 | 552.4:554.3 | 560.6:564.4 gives 0.030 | 9.74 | 9.84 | 10.2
